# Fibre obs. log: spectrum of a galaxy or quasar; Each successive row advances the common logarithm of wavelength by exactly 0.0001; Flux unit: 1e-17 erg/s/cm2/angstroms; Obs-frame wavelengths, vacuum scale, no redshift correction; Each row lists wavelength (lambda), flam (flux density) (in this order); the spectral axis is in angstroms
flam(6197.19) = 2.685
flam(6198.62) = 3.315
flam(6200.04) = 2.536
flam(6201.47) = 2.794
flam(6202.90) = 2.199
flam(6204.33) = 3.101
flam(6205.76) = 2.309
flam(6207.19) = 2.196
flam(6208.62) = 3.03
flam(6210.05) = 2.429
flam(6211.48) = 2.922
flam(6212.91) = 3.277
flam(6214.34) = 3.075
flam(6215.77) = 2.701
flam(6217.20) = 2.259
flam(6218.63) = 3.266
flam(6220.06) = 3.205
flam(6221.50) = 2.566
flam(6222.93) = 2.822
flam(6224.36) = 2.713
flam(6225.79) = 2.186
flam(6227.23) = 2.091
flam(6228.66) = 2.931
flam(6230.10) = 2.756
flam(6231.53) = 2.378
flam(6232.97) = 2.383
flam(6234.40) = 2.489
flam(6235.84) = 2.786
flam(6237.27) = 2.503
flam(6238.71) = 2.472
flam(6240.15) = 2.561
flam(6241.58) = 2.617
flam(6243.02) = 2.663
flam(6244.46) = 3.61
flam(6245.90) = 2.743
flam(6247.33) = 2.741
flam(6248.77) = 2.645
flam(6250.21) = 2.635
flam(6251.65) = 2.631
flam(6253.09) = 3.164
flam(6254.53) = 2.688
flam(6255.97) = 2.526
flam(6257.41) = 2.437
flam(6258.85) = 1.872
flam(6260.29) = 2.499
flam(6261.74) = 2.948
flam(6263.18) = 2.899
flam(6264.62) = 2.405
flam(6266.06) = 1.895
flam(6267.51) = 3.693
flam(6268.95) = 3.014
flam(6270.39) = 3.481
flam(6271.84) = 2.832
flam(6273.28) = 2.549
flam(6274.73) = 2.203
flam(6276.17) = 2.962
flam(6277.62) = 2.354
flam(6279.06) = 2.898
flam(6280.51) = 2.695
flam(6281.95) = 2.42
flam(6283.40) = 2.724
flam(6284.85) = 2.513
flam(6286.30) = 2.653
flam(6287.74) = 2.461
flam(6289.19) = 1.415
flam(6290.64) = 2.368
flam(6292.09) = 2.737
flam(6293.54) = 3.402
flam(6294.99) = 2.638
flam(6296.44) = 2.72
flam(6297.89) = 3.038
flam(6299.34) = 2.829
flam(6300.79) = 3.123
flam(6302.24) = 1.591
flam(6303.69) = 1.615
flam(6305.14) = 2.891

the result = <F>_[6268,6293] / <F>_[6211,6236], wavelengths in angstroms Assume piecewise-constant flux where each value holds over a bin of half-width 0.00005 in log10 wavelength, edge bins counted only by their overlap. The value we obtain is 1.0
